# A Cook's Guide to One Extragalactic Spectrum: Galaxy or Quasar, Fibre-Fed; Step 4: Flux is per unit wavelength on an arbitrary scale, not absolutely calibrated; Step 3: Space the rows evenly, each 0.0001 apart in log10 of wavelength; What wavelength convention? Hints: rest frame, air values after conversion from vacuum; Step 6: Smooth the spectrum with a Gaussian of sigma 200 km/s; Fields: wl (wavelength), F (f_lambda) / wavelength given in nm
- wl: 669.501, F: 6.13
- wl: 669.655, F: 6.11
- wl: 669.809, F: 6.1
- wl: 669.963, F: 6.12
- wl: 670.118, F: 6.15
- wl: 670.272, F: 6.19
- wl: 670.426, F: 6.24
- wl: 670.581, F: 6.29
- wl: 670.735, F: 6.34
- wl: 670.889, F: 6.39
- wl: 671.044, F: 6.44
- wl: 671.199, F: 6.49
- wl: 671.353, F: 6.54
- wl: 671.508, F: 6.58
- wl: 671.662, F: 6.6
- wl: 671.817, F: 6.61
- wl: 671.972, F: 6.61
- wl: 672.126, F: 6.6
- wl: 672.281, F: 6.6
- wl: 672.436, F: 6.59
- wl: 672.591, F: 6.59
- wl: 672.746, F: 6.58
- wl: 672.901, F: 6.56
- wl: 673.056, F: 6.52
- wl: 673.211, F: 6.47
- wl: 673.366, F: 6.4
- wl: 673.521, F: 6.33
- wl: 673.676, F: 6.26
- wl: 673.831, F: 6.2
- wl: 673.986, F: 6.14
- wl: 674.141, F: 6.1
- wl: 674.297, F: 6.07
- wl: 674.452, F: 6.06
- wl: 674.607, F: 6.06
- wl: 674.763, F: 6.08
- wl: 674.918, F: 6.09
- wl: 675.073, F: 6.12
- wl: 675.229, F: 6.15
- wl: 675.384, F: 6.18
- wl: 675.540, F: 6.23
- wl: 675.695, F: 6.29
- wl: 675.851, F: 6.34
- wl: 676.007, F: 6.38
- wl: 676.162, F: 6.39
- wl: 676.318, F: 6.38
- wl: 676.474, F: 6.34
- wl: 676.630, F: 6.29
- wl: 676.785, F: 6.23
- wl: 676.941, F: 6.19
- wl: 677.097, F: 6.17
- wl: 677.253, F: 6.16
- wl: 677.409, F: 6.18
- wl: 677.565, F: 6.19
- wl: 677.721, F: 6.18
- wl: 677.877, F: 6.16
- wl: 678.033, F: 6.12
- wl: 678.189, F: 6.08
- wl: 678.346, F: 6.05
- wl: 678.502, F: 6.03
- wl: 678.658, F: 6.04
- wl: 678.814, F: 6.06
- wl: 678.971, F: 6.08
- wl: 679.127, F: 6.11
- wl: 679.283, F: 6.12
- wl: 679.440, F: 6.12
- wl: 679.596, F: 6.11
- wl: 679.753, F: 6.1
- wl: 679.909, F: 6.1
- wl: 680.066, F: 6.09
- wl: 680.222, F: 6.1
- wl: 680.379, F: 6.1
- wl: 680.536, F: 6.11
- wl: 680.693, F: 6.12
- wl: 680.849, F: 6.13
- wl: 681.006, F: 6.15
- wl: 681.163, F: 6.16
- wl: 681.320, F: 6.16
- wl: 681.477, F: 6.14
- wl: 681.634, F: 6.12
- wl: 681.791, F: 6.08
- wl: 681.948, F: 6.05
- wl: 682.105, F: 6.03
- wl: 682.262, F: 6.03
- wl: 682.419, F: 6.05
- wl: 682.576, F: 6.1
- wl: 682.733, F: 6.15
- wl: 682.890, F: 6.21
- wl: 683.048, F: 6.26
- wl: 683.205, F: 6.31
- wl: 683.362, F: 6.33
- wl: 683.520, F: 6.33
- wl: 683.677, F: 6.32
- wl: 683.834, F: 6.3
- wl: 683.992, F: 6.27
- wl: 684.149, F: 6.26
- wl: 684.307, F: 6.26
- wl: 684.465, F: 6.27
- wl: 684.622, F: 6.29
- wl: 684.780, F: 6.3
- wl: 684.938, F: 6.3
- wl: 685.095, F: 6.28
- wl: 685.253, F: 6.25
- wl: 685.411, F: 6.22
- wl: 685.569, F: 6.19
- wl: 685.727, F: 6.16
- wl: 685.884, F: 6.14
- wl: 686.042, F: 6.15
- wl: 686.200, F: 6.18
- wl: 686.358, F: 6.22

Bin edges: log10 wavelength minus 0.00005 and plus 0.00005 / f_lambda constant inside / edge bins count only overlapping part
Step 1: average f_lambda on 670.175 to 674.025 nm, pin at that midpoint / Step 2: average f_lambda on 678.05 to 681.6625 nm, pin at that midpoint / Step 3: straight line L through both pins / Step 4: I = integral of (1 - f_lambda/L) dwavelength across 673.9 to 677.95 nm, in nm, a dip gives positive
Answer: 0.05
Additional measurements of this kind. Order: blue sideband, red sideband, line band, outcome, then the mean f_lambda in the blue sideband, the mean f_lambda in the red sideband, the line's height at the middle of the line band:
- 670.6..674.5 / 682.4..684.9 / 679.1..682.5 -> 0.106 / 6.43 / 6.26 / 6.3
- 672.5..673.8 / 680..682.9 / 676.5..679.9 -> 0.060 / 6.46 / 6.11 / 6.24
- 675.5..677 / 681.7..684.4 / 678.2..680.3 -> 0.059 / 6.31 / 6.2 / 6.26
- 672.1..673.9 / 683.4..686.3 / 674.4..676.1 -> 0.065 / 6.47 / 6.25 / 6.43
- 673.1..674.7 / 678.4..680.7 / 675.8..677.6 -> -0.034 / 6.21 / 6.09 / 6.15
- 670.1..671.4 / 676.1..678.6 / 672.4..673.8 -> -0.038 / 6.35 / 6.19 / 6.29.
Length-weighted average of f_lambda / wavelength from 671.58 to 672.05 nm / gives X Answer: 6.62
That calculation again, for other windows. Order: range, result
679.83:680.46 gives 6.1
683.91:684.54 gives 6.26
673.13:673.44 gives 6.44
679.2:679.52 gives 6.13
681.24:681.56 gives 6.14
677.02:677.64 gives 6.17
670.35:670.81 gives 6.29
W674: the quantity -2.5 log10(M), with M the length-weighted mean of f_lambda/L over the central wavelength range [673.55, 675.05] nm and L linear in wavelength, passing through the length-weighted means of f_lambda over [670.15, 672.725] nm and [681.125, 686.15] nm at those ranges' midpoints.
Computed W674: 0.05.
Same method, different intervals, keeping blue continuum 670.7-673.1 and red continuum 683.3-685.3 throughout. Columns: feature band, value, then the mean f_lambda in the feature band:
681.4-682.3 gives 0.05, 6.08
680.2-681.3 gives 0.04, 6.12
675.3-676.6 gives 0.02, 6.31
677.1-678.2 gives 0.05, 6.16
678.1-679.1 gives 0.06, 6.06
